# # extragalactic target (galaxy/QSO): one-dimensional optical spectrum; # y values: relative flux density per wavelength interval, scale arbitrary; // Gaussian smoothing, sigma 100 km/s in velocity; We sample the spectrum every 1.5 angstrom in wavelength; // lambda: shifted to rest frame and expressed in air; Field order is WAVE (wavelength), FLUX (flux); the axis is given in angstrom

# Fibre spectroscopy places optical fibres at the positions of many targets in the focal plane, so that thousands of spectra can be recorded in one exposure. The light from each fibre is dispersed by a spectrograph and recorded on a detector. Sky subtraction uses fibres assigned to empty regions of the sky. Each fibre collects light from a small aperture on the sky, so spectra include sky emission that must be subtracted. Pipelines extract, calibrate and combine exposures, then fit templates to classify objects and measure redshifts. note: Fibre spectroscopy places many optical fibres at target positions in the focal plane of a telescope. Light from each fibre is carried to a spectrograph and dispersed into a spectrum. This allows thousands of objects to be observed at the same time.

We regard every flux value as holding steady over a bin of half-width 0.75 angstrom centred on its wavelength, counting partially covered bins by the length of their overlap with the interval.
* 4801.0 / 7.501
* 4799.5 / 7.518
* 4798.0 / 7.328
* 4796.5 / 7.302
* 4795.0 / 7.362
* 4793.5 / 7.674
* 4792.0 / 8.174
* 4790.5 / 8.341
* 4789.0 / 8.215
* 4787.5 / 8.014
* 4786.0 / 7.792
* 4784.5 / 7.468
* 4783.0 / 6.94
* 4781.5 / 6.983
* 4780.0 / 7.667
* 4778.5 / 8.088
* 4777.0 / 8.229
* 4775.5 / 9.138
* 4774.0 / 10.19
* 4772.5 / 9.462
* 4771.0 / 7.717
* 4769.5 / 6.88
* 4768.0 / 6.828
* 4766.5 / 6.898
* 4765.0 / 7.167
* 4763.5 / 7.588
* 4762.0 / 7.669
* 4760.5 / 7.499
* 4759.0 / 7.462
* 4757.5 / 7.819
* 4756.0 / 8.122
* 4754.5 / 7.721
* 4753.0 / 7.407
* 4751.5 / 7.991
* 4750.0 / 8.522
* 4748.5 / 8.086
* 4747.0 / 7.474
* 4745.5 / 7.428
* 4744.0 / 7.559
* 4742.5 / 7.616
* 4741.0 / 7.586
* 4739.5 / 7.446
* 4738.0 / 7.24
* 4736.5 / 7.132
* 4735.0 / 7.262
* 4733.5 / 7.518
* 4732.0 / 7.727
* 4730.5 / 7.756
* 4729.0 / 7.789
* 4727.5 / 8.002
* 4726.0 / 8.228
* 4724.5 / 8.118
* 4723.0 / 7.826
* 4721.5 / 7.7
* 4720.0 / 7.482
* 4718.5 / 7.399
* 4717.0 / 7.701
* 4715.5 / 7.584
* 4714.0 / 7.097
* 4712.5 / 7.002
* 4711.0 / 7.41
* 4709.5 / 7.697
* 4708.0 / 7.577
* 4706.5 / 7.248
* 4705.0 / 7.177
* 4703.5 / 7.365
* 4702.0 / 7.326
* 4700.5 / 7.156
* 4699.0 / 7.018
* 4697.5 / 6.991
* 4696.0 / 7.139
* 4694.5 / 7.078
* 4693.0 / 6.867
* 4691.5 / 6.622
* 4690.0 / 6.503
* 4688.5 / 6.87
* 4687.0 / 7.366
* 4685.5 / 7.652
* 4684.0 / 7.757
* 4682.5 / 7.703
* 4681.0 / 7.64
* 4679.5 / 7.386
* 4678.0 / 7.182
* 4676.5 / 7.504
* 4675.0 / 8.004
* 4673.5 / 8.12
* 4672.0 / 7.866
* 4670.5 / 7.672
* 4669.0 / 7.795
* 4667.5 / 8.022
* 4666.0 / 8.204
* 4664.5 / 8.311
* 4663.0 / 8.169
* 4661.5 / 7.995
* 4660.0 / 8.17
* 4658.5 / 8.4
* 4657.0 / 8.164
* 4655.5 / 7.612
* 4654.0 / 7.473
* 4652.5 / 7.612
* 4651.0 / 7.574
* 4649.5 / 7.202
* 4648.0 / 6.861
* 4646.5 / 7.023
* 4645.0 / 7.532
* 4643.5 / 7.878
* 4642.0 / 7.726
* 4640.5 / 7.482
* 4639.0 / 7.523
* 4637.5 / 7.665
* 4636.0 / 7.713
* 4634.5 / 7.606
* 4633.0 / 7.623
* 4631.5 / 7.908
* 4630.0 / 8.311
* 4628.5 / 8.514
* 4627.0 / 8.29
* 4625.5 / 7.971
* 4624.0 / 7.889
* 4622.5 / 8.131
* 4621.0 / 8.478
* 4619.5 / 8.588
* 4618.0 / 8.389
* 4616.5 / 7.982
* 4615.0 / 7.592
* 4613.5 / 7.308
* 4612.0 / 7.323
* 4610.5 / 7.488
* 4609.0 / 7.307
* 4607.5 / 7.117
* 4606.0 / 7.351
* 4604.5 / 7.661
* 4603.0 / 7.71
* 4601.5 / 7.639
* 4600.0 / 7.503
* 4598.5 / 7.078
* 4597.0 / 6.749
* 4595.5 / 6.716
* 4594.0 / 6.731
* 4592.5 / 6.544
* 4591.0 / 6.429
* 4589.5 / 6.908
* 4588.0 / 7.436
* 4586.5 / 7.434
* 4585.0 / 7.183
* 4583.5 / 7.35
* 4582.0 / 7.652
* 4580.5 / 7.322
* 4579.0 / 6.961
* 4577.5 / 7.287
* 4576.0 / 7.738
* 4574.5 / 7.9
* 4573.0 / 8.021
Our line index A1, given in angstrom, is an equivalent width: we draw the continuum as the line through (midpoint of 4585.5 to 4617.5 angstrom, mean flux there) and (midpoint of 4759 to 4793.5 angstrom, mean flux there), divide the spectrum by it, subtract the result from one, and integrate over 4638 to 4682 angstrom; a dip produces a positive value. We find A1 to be -1.6 angstrom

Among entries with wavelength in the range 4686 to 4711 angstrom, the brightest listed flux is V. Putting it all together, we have 7.697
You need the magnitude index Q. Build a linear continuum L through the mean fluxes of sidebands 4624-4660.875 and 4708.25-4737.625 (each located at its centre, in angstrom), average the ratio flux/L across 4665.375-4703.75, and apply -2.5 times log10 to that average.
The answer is 0.04 mag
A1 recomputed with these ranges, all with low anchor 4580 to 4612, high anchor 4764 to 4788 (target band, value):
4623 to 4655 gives -1.4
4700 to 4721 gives 0.6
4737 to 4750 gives 0.2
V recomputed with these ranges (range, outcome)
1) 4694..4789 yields 10.19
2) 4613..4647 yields 8.588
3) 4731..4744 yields 7.727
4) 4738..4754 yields 8.522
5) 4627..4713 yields 8.514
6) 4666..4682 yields 8.204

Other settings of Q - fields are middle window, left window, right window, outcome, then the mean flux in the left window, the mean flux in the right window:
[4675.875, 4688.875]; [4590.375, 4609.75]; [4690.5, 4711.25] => -0.04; 7.12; 7.18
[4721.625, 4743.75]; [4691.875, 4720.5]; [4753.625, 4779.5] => -0.02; 7.27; 7.91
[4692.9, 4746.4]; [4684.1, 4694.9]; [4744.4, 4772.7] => -0.02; 7.04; 7.63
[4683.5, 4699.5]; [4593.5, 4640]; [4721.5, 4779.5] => 0.10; 7.68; 7.79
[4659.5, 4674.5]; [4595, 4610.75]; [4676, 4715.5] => -0.11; 7.31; 7.25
